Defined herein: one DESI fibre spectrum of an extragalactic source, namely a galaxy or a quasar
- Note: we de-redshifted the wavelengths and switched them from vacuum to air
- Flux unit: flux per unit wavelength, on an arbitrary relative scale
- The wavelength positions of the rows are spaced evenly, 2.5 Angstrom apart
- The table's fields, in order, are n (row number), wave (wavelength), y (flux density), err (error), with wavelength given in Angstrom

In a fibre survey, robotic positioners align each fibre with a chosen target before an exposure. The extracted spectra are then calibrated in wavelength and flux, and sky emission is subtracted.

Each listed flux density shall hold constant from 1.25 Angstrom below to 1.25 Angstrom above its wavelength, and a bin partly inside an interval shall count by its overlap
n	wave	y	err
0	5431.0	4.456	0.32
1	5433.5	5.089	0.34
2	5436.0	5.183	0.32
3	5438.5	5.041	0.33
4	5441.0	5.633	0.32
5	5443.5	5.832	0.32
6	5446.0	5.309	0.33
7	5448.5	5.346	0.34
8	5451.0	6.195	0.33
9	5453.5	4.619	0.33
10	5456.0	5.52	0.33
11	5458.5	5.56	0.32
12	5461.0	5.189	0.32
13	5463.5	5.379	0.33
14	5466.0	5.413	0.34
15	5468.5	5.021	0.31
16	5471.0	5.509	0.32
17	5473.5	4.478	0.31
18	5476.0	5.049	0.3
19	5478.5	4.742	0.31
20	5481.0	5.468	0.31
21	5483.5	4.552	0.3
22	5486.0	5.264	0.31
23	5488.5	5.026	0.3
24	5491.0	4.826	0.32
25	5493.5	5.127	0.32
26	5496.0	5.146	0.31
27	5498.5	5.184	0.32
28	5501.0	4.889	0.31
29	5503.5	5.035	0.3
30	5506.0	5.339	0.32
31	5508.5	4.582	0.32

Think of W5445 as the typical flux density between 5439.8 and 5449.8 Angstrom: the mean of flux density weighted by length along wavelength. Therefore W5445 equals 5.53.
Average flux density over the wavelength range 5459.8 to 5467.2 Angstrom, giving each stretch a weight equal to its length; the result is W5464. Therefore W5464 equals 5.33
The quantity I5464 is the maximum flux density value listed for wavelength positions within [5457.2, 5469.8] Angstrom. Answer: 5.56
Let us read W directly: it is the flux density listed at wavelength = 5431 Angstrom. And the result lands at 4.456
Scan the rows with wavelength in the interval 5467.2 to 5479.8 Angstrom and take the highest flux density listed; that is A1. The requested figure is 5.509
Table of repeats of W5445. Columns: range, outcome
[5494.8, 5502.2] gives 5.07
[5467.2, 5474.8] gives 5.01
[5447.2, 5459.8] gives 5.45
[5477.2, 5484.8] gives 4.92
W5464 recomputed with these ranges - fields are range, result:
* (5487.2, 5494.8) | 5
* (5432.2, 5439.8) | 5.1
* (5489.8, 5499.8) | 5.07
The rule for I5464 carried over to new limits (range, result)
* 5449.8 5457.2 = 6.195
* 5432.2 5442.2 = 5.633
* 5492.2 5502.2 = 5.184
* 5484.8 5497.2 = 5.264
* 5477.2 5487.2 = 5.468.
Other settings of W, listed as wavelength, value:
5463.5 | 5.379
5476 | 5.049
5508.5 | 4.582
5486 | 5.264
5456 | 5.52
